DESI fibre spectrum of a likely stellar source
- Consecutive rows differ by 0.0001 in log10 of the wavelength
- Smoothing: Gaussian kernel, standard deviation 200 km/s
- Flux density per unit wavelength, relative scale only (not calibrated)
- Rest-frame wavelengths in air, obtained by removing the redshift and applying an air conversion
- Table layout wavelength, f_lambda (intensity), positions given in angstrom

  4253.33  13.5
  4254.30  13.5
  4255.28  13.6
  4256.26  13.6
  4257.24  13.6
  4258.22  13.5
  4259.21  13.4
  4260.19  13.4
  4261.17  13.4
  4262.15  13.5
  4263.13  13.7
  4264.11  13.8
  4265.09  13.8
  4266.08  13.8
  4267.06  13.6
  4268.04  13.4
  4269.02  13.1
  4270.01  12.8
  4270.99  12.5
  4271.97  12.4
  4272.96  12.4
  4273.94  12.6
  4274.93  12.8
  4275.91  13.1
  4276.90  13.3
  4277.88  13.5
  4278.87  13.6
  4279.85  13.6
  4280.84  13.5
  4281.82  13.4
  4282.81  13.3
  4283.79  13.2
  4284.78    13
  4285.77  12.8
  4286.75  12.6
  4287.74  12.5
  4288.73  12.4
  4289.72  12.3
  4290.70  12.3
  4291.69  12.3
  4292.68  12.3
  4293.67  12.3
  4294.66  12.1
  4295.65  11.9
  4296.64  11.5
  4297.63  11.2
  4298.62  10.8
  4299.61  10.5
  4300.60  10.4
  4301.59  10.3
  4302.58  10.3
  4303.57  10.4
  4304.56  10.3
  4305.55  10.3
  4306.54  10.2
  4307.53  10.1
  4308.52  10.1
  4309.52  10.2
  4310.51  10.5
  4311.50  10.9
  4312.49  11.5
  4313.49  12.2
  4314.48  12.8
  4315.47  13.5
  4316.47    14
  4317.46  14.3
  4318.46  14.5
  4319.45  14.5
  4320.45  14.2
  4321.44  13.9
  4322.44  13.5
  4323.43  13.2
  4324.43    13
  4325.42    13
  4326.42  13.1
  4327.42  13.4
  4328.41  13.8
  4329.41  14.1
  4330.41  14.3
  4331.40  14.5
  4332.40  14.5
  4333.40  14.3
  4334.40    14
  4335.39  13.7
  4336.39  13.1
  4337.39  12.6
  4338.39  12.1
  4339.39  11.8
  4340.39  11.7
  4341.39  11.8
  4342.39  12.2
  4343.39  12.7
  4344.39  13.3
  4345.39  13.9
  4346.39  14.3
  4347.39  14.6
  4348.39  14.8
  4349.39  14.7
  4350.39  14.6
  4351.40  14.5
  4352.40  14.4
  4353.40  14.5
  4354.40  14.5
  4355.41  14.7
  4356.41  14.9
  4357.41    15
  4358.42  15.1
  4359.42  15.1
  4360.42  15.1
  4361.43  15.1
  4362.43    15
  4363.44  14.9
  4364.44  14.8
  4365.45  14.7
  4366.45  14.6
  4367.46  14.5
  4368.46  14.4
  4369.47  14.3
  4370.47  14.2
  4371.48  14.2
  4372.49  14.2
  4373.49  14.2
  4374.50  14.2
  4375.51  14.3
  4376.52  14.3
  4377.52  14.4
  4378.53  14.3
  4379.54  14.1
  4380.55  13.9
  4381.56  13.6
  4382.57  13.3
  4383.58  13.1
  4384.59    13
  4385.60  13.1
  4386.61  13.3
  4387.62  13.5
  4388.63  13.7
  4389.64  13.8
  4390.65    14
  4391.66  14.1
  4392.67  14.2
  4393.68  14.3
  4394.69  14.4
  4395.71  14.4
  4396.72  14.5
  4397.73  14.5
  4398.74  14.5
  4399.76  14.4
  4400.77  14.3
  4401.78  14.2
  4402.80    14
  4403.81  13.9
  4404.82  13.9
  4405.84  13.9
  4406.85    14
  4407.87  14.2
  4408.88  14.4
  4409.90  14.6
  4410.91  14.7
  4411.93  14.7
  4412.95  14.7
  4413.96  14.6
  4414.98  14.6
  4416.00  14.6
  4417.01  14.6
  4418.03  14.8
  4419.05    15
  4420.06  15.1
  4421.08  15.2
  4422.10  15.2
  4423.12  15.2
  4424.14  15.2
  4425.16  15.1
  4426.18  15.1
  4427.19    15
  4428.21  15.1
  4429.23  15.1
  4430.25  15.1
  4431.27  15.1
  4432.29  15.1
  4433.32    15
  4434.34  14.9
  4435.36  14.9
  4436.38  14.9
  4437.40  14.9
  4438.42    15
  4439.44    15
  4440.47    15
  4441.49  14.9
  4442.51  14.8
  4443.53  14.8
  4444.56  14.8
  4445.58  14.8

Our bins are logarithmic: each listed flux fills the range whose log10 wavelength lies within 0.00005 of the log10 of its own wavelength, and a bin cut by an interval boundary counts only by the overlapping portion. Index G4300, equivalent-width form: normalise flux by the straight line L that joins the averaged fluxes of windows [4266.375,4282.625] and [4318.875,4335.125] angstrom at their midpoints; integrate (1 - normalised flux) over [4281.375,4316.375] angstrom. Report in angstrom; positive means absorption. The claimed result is 4.7 angstrom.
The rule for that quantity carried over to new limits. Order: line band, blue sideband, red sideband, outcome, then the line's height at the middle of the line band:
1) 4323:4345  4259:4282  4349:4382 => 1.4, 14.1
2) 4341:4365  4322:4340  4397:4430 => -1.1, 13.8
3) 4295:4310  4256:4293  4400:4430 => 3.2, 13.4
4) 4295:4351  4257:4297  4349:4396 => 4.2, 13.6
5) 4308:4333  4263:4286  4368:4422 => 0.9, 13.6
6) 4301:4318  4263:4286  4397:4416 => 2.8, 13.5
